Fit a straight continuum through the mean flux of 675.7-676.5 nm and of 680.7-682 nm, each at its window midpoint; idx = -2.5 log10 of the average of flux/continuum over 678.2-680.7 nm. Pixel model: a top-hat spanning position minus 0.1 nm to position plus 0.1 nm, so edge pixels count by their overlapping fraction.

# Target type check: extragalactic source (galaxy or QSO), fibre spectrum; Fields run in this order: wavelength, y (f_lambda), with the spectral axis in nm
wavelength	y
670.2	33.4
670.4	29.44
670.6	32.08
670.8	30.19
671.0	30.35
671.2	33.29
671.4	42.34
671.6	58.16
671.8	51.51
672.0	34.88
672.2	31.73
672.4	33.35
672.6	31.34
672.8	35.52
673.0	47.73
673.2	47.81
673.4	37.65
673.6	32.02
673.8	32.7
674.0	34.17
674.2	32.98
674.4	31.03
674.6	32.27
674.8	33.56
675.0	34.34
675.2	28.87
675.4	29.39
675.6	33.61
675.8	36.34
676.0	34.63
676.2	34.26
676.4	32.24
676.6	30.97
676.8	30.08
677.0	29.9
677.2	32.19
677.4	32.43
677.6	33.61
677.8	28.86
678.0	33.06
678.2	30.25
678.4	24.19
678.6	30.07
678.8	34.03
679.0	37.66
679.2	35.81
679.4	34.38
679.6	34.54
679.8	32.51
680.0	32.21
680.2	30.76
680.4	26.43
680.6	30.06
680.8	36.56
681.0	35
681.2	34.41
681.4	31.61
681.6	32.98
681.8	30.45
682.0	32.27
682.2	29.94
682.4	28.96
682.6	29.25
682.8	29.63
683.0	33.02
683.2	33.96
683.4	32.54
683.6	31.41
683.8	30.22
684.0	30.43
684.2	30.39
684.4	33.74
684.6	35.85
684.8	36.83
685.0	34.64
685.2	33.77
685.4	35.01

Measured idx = 0.06 mag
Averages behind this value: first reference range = 34.4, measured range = 31.8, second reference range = 33.4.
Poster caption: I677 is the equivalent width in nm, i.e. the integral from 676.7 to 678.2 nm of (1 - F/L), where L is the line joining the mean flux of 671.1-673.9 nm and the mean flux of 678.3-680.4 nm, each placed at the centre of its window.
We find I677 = 0.126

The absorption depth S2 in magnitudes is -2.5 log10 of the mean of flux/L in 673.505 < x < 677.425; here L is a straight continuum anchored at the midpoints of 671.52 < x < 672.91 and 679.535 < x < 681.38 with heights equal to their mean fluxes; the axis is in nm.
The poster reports 0.13 mag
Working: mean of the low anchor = 39.3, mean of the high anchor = 32.4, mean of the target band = 32.4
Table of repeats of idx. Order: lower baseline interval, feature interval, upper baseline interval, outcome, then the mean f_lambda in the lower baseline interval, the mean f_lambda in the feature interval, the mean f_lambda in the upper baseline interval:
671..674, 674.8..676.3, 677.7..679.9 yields 0.08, 38.8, 33.1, 32.3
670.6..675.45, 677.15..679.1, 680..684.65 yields 0.07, 36.1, 31.6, 31.7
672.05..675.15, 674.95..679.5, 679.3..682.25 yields 0.05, 35.1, 32.2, 32.3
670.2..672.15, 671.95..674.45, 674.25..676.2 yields -0.02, 37.6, 35.7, 32.8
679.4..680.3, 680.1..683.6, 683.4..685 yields 0.04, 32.7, 31.6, 32.8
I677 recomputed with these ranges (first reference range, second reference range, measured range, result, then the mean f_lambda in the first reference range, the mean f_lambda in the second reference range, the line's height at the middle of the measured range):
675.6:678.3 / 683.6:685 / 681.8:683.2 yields 0.09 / 32.3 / 32.9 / 32.8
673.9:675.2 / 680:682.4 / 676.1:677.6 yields 0.03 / 32.7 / 31.8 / 32.4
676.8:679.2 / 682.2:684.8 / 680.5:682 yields -0.06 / 31.6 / 31.8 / 31.7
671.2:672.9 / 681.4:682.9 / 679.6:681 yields 0.01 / 39.5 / 30.6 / 32.2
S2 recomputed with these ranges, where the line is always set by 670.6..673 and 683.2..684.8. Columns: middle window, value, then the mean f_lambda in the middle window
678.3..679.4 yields 0.07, 32.5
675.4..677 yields 0.10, 32.7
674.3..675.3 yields 0.14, 32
